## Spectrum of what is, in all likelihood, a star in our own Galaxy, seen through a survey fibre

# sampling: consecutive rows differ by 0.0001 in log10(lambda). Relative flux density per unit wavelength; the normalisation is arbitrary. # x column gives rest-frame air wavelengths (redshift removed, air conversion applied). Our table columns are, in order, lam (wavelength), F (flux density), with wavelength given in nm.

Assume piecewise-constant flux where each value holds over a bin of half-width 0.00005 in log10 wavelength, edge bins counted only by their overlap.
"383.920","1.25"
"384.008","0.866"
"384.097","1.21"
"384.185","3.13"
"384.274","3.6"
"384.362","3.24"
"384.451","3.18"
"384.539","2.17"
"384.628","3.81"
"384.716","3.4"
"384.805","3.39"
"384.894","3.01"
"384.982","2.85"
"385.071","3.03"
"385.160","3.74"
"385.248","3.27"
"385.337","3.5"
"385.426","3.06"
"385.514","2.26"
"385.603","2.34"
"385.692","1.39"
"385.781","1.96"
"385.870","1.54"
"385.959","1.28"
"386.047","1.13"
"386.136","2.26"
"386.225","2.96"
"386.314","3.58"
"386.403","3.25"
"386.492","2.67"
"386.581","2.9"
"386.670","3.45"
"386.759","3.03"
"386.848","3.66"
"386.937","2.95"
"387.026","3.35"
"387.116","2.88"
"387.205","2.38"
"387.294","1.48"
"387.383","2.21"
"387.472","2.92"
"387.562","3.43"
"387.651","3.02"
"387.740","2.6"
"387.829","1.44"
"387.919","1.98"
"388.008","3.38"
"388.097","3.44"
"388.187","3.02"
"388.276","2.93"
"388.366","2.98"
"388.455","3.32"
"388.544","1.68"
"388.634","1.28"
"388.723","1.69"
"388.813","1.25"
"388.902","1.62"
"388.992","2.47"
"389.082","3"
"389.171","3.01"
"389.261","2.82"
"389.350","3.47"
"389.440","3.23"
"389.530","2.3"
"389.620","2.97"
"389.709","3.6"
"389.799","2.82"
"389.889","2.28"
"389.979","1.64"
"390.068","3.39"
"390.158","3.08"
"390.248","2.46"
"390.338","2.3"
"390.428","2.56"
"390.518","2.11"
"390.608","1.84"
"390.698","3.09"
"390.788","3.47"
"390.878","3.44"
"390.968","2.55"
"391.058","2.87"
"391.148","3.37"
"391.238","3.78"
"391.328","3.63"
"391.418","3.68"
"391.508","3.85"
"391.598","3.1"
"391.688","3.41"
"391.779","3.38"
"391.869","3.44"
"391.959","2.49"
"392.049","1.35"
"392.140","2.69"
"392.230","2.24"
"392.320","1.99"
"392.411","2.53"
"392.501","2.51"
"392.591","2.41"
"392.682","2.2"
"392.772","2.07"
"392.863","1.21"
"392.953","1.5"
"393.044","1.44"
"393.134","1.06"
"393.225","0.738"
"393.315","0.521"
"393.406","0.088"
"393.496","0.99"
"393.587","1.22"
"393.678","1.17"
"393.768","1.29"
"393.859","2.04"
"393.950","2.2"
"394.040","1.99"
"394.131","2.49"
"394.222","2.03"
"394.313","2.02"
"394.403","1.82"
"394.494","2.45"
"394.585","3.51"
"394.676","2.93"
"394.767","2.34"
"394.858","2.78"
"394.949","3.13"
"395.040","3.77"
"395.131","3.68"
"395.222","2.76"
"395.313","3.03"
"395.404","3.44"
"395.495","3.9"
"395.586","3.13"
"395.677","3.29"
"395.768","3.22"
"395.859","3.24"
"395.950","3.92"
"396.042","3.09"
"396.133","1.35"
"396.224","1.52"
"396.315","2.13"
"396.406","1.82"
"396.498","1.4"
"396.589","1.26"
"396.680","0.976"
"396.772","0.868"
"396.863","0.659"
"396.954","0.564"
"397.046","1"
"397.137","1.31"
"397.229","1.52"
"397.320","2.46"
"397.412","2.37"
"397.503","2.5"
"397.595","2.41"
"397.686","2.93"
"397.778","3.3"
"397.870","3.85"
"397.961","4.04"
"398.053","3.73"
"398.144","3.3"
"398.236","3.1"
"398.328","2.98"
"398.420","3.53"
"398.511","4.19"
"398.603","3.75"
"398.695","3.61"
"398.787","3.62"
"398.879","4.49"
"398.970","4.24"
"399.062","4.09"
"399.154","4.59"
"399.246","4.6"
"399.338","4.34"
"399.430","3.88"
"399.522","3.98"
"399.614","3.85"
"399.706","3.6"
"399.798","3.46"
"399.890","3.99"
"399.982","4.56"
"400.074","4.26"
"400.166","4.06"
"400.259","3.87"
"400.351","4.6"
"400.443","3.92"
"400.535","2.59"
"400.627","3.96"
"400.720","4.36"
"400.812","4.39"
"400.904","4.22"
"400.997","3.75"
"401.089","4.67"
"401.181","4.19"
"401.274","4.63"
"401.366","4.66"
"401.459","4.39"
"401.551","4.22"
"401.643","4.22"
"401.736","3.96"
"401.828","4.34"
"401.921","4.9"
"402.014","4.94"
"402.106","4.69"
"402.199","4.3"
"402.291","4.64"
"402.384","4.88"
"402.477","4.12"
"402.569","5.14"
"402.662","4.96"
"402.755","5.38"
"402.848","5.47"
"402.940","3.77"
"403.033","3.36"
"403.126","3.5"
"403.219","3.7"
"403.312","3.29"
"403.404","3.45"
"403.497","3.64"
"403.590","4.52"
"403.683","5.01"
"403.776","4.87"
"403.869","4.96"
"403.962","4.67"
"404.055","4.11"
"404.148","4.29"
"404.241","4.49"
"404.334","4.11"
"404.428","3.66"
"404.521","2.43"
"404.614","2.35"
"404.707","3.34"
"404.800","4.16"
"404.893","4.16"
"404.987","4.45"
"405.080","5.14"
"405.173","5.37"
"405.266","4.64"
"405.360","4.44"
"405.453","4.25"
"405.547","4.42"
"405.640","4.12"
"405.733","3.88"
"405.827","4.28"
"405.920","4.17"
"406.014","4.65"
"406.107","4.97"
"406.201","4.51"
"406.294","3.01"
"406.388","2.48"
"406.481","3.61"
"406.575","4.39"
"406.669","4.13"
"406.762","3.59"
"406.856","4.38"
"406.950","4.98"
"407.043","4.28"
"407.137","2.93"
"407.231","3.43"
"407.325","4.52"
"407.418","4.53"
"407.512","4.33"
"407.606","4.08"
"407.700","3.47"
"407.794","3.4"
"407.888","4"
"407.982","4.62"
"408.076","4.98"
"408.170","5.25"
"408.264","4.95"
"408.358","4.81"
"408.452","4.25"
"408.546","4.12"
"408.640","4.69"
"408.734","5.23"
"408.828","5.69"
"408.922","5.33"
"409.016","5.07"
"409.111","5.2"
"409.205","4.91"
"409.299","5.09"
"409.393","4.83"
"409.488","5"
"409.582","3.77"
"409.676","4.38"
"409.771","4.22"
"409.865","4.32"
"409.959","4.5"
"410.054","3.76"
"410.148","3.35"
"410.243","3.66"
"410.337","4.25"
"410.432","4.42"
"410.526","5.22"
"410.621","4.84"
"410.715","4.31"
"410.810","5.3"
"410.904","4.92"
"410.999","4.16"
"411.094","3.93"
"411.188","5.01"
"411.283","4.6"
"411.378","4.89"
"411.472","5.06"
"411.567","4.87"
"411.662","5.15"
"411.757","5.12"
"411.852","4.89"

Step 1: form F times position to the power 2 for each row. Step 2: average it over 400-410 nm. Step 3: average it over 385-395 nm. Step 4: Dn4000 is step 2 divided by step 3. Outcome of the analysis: 1.9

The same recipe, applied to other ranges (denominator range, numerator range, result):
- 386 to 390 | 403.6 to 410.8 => 1.79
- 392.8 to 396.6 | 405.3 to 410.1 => 2.09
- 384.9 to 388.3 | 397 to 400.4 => 1.39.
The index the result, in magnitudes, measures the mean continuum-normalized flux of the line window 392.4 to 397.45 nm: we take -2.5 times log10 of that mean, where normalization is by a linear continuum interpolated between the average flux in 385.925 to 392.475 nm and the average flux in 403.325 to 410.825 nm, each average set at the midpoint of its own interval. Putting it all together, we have 0.48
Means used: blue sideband 2.73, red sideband 4.31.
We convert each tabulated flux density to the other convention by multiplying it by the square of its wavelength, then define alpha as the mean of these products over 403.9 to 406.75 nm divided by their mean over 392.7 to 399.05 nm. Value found 1.77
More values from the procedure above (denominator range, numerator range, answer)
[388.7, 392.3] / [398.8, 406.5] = 1.60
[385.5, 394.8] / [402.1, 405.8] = 1.86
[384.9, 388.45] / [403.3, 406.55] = 1.66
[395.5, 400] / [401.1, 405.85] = 1.48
